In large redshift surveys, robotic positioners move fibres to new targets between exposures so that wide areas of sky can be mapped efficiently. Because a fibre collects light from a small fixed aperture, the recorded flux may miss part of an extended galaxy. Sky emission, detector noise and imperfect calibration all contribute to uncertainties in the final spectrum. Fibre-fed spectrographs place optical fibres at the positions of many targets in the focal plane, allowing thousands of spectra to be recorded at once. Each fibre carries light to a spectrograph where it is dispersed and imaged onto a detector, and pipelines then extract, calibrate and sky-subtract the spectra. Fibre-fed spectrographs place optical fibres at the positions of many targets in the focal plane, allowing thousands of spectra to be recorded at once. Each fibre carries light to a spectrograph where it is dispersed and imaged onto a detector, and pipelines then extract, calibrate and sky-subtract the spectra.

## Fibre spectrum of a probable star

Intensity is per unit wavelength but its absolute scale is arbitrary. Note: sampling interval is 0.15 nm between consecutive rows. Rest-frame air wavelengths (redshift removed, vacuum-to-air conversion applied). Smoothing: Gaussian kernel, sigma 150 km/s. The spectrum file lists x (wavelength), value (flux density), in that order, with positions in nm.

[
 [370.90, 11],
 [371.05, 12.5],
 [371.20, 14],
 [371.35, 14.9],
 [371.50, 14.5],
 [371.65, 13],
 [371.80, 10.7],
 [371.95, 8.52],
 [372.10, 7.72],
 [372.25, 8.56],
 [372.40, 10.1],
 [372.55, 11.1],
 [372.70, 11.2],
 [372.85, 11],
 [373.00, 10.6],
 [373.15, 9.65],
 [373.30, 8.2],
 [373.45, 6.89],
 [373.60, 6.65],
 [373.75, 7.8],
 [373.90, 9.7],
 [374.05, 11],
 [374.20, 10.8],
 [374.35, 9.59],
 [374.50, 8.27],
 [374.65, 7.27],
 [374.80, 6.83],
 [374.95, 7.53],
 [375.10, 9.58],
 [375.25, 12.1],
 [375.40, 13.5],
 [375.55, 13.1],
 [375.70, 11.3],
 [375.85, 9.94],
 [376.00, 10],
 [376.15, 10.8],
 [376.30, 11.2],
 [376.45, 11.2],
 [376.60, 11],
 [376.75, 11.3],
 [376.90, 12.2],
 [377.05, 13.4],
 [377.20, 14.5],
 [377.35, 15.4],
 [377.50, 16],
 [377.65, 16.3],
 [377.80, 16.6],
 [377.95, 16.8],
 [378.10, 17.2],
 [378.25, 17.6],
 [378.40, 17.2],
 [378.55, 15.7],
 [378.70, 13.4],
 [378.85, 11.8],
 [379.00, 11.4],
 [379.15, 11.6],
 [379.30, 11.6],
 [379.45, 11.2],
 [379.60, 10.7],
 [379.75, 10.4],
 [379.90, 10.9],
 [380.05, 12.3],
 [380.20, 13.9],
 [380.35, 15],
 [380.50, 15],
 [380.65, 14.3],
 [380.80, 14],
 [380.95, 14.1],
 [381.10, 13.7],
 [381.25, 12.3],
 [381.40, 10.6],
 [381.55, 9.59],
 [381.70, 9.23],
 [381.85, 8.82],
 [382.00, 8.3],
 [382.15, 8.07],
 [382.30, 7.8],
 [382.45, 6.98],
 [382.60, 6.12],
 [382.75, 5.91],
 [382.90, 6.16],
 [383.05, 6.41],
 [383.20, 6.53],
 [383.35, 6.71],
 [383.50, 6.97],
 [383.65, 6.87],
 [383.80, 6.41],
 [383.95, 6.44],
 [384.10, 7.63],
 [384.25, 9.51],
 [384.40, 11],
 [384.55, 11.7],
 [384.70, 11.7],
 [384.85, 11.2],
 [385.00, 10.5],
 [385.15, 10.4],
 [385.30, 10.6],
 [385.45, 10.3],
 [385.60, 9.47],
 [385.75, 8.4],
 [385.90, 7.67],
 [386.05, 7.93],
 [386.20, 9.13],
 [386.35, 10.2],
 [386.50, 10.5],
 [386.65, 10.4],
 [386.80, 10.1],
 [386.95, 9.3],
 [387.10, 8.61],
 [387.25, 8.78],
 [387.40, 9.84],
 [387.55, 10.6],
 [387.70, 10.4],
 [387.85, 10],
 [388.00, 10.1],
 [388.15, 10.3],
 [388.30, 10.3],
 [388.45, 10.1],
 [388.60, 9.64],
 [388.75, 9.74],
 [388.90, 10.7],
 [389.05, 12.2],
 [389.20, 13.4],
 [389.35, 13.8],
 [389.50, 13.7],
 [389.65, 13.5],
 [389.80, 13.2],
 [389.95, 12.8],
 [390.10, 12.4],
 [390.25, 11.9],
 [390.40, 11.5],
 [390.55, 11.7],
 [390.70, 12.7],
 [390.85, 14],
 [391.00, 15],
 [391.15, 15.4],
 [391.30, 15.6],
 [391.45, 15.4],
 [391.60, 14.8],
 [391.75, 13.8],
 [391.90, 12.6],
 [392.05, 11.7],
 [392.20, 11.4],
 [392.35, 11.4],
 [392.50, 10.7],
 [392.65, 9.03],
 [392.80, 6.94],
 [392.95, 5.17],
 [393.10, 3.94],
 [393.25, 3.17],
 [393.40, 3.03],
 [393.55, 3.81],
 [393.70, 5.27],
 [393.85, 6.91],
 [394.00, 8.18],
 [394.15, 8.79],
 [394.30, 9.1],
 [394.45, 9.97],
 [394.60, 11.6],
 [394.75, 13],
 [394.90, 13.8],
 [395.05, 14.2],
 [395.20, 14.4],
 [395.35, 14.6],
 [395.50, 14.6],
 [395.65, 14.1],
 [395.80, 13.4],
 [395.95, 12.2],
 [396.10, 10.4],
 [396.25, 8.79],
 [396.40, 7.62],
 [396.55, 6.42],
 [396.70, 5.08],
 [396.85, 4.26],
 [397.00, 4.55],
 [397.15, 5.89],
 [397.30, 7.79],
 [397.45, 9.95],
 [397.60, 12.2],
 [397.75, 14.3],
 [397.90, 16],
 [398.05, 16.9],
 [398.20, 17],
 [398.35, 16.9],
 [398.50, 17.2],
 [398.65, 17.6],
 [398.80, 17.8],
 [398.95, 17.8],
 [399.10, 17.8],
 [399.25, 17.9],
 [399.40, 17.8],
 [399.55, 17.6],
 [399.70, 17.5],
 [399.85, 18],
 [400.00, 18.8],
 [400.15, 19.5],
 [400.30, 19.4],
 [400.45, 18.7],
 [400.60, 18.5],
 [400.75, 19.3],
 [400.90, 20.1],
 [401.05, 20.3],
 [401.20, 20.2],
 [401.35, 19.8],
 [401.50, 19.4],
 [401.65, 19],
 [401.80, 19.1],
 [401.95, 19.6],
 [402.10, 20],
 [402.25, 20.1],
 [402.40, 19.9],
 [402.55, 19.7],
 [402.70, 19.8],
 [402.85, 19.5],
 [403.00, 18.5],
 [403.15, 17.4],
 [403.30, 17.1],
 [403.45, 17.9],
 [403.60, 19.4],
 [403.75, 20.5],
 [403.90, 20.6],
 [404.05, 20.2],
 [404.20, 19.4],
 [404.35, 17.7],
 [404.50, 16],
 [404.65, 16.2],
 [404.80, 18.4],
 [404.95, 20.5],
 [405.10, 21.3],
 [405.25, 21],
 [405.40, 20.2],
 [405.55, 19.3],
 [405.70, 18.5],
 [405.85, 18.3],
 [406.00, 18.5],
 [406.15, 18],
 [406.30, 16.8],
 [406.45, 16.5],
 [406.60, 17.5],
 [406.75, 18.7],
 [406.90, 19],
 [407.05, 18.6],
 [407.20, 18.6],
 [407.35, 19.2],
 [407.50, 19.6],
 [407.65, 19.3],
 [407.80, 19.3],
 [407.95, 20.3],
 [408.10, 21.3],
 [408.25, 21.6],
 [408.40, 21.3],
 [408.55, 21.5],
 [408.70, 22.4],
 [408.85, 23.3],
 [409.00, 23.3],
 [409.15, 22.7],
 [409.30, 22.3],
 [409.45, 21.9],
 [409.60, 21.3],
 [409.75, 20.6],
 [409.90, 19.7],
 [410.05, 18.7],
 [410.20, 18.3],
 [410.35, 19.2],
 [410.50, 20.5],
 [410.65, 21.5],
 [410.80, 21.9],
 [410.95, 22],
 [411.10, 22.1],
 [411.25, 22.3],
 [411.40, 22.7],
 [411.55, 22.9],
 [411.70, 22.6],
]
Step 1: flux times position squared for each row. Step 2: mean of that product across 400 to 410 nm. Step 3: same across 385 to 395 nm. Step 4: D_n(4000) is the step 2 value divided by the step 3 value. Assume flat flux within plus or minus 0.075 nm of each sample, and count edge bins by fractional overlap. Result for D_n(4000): 2.02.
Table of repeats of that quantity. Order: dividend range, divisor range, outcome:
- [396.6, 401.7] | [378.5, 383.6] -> 1.67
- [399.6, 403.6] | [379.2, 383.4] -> 2.07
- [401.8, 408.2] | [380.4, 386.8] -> 2.24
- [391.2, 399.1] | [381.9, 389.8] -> 1.23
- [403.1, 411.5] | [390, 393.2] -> 1.84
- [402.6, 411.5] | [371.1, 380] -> 2.01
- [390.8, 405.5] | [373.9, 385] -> 1.47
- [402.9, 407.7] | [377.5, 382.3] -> 1.66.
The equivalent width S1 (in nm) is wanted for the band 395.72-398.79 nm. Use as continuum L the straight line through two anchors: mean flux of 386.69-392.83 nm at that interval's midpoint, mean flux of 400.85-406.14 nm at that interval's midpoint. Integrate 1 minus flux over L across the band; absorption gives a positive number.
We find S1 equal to 0.88 nm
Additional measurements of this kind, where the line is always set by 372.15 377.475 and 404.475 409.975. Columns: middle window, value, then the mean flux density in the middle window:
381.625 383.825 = 0.96 nm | 7.17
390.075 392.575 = 0.35 nm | 13.1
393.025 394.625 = 0.94 nm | 6.55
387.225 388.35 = 0.33 nm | 10.1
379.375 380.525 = -0.04 nm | 12.3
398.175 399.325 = -0.01 nm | 17.5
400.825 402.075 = -0.11 nm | 19.7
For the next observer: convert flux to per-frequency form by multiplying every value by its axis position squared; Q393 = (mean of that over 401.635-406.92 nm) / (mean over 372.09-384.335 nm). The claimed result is 2.00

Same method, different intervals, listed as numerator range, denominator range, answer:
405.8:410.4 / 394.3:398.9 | 1.75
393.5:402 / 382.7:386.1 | 1.76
